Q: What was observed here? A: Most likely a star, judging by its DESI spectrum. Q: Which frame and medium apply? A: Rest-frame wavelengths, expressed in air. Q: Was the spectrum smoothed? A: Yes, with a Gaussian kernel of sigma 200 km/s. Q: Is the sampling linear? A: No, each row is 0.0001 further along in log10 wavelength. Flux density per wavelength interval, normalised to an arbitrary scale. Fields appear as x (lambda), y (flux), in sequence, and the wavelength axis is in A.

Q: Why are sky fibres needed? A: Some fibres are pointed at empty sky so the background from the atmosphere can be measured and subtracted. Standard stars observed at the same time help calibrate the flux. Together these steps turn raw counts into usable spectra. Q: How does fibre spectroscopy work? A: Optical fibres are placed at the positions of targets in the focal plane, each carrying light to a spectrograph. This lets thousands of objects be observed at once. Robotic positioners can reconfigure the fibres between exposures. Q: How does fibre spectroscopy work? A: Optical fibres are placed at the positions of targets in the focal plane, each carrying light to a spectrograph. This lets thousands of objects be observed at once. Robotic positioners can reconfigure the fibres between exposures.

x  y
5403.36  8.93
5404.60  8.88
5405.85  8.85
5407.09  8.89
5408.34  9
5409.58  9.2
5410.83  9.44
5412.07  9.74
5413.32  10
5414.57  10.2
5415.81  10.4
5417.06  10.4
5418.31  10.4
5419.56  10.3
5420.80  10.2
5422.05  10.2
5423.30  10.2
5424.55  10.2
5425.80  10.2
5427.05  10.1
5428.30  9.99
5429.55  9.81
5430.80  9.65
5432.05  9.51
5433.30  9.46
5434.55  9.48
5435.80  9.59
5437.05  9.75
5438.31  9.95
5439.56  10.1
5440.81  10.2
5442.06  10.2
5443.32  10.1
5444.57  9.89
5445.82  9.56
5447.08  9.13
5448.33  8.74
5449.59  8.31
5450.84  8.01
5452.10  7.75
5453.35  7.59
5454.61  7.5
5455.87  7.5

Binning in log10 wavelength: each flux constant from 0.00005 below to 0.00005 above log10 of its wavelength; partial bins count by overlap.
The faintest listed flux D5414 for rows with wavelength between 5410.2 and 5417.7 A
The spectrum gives 9.44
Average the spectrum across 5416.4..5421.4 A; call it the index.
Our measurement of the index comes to 10.3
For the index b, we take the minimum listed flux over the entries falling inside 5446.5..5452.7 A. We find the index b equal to 7.75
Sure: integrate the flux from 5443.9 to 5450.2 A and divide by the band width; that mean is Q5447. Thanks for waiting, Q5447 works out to 9.14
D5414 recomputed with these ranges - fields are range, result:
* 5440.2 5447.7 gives 9.13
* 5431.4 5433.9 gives 9.46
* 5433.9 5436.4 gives 9.48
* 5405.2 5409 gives 8.85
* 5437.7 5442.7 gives 9.95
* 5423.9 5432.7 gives 9.51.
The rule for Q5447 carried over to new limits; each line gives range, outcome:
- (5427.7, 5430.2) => 9.9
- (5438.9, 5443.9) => 10.2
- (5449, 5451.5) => 8.15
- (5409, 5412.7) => 9.46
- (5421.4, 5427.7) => 10.2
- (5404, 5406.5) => 8.86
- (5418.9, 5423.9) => 10.2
